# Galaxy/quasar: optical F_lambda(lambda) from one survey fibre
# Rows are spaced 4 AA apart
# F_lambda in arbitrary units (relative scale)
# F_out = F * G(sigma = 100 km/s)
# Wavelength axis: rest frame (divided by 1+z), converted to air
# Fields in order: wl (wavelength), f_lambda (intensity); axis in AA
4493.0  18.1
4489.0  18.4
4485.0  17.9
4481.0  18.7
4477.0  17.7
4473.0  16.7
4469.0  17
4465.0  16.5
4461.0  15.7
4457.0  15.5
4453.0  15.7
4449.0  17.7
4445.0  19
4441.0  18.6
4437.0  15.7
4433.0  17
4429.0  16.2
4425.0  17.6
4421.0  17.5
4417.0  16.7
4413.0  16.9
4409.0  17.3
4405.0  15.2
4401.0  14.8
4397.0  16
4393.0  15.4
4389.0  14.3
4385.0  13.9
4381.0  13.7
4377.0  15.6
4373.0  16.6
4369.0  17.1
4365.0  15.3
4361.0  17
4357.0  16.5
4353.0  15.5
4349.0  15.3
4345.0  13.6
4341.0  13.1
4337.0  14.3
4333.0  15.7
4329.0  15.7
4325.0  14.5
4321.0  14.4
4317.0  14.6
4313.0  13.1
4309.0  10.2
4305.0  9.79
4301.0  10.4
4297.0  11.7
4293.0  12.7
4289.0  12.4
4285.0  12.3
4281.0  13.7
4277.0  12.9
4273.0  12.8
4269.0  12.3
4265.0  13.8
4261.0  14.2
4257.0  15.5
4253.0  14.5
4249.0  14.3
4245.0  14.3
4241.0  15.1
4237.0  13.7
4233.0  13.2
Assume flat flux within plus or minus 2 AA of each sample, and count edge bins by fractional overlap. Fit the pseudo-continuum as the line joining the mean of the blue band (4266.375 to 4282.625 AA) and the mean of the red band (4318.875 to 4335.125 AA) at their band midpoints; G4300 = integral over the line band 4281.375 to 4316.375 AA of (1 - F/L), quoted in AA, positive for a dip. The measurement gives 5.3 AA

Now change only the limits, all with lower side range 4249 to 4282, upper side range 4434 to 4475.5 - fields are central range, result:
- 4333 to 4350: 0.89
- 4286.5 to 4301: 2.24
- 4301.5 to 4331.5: 3.10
